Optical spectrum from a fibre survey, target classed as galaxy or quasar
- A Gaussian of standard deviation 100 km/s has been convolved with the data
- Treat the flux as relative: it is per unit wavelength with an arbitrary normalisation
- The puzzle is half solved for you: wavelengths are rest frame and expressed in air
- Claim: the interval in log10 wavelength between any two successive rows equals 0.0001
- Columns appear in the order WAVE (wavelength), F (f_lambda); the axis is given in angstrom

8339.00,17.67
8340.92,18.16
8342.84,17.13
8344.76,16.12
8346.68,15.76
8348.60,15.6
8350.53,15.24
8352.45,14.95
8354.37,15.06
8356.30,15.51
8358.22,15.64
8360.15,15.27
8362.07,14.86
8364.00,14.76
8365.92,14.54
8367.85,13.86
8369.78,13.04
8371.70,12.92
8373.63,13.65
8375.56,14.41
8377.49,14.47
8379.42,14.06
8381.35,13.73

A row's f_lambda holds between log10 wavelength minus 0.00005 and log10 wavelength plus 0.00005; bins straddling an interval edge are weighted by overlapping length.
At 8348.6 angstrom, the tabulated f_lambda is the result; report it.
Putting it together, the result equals 15.6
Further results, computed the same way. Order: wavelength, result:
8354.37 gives 15.06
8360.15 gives 15.27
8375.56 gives 14.41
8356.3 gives 15.51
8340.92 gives 18.16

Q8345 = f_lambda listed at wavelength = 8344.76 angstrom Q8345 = 16.12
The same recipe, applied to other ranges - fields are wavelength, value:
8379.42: 14.06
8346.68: 15.76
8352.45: 14.95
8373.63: 13.65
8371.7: 12.92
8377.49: 14.47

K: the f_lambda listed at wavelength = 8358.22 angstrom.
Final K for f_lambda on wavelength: 15.64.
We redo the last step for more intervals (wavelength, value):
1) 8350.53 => 15.24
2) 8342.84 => 17.13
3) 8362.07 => 14.86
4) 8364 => 14.76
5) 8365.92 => 14.54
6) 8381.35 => 13.73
